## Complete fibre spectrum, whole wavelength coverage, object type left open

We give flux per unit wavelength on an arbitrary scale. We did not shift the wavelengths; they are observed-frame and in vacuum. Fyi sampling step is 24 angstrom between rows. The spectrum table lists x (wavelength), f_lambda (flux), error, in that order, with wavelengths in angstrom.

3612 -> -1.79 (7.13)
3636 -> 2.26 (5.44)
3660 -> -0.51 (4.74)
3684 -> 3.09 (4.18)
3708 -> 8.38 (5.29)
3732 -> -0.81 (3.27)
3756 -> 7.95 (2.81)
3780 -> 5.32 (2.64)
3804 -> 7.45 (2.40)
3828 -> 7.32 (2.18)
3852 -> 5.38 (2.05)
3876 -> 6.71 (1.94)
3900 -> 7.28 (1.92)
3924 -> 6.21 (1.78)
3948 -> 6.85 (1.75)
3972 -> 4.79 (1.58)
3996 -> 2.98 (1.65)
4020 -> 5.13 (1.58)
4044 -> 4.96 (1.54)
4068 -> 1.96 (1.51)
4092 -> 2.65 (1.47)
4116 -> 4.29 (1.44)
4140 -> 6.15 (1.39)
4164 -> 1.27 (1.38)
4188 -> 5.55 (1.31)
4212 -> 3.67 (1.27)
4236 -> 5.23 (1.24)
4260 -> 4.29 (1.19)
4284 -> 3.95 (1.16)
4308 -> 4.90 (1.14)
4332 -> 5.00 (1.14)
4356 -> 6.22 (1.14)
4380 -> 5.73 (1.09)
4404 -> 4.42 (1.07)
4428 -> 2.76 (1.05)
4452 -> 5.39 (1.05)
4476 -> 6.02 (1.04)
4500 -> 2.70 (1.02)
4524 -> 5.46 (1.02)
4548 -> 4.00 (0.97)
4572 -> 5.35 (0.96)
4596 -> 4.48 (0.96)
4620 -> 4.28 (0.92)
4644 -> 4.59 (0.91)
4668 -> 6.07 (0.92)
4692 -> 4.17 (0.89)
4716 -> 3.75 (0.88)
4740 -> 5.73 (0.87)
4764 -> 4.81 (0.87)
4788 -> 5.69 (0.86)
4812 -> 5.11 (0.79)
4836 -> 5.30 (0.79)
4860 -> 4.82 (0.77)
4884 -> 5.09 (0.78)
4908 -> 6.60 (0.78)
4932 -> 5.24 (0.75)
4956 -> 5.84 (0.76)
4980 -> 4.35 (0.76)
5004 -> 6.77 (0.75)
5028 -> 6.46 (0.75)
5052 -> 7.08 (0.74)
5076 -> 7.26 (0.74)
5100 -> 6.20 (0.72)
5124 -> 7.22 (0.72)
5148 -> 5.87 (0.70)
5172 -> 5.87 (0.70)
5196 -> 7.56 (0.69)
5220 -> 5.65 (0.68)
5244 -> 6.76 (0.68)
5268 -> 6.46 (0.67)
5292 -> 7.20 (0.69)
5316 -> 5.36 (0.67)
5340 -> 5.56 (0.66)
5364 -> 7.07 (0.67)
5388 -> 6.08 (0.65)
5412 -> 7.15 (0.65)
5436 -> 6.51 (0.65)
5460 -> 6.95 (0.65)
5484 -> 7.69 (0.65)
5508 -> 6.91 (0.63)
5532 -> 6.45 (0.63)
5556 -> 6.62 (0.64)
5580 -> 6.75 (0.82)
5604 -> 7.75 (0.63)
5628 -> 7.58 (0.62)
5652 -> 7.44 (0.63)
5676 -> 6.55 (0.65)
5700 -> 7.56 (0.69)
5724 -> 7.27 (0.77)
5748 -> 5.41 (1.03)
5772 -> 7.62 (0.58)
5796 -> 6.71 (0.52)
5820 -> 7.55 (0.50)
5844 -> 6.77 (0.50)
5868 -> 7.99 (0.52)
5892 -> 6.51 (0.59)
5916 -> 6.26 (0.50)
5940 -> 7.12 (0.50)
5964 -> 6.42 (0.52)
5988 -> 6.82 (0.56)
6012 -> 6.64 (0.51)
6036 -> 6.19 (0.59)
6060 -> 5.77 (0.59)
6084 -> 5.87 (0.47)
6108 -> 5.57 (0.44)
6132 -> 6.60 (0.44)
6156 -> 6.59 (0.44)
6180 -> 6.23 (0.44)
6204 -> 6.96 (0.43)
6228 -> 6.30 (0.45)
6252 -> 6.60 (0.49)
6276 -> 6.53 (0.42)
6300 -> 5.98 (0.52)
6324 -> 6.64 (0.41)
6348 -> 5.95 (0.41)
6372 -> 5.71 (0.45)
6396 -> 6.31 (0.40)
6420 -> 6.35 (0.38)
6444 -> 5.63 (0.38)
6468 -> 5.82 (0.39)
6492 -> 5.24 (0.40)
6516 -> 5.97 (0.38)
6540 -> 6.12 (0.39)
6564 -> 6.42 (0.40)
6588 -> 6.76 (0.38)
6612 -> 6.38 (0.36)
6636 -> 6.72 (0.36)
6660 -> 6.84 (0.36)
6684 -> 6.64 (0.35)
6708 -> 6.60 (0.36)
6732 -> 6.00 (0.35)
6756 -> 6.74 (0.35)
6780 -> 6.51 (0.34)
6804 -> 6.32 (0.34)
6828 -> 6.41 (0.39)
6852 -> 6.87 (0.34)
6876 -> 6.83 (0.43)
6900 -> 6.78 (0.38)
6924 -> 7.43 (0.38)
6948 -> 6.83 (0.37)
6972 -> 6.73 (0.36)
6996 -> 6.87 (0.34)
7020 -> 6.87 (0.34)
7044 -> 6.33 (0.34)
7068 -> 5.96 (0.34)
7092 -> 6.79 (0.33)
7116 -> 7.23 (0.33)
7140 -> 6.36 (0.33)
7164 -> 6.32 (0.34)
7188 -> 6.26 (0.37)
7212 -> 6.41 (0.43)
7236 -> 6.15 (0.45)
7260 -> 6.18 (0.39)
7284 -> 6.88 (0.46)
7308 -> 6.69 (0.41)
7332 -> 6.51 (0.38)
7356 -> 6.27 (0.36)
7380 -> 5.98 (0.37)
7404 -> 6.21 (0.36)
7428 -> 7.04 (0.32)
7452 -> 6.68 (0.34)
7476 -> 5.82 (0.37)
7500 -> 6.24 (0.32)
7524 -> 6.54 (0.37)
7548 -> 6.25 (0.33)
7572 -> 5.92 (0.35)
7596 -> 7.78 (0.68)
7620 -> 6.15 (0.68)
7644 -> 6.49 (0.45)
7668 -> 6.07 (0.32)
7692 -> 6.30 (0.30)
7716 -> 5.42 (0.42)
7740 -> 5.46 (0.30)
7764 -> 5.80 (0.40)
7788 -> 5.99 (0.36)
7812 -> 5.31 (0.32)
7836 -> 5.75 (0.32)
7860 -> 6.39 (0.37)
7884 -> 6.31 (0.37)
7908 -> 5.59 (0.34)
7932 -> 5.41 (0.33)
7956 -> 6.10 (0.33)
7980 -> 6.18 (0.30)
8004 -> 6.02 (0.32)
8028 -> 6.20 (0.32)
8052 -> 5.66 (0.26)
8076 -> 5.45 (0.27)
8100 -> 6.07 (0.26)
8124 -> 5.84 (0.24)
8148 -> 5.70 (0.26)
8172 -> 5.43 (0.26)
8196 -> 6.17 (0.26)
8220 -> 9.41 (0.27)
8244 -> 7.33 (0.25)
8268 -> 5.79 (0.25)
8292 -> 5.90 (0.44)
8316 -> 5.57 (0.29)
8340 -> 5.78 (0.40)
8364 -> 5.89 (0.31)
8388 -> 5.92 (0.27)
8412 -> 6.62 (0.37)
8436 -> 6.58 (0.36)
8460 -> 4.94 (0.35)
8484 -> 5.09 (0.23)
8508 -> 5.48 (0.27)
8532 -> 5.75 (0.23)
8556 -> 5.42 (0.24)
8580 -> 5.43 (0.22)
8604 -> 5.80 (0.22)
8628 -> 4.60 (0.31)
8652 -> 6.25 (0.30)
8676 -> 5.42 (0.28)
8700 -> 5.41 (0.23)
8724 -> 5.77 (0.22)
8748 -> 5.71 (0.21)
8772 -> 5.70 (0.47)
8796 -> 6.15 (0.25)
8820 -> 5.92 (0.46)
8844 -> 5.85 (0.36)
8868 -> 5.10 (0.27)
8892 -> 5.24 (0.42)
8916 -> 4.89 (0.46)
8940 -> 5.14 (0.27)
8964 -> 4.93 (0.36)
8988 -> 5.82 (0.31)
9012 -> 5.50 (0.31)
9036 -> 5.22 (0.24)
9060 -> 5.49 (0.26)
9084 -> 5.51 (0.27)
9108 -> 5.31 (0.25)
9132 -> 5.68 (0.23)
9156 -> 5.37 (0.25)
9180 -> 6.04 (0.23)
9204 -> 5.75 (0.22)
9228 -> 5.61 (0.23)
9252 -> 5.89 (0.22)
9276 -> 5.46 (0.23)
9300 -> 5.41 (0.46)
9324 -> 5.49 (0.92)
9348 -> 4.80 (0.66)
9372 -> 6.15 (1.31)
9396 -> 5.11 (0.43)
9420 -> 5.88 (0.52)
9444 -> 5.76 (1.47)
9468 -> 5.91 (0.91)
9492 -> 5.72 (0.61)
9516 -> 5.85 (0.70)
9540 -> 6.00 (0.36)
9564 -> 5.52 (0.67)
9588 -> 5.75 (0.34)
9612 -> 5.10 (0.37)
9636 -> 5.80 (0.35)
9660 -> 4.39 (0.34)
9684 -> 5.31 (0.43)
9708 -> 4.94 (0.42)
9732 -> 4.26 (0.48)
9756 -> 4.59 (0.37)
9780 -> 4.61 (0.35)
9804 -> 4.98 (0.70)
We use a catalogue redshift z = 0.25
